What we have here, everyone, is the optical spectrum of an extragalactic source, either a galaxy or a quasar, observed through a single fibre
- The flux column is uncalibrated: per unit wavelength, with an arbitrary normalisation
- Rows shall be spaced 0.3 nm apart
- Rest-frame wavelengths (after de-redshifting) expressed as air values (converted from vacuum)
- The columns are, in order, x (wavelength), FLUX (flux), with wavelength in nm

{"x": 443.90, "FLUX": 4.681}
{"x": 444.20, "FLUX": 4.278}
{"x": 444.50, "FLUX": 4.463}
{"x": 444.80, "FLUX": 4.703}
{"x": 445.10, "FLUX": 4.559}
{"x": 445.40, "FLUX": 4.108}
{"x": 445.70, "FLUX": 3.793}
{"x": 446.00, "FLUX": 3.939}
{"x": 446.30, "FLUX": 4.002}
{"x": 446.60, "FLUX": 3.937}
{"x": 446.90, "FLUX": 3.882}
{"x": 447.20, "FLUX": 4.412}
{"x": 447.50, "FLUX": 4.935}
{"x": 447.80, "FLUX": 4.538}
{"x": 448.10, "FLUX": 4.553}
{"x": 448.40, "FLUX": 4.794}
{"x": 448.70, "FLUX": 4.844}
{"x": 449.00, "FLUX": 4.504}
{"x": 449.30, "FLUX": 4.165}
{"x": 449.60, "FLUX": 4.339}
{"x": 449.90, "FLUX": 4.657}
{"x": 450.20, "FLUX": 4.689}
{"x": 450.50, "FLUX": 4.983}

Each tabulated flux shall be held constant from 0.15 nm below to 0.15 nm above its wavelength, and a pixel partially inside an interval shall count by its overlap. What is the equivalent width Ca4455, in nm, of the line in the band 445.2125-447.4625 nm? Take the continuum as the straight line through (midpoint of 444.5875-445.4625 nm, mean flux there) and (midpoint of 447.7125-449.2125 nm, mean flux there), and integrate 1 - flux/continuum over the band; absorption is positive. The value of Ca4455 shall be 0.24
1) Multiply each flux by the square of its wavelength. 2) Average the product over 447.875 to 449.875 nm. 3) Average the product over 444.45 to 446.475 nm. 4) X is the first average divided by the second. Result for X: 1.1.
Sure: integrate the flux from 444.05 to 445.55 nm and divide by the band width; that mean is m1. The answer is 4.42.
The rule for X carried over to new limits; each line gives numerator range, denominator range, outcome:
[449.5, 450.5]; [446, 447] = 1.19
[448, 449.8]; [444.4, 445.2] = 1.01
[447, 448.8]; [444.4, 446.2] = 1.11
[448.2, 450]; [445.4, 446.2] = 1.18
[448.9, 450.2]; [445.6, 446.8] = 1.15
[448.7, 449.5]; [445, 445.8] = 1.09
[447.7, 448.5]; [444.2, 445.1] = 1.04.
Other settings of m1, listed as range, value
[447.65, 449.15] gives 4.65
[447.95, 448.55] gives 4.67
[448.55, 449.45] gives 4.5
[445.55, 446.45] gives 3.91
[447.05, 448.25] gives 4.61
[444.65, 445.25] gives 4.63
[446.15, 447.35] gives 4.06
